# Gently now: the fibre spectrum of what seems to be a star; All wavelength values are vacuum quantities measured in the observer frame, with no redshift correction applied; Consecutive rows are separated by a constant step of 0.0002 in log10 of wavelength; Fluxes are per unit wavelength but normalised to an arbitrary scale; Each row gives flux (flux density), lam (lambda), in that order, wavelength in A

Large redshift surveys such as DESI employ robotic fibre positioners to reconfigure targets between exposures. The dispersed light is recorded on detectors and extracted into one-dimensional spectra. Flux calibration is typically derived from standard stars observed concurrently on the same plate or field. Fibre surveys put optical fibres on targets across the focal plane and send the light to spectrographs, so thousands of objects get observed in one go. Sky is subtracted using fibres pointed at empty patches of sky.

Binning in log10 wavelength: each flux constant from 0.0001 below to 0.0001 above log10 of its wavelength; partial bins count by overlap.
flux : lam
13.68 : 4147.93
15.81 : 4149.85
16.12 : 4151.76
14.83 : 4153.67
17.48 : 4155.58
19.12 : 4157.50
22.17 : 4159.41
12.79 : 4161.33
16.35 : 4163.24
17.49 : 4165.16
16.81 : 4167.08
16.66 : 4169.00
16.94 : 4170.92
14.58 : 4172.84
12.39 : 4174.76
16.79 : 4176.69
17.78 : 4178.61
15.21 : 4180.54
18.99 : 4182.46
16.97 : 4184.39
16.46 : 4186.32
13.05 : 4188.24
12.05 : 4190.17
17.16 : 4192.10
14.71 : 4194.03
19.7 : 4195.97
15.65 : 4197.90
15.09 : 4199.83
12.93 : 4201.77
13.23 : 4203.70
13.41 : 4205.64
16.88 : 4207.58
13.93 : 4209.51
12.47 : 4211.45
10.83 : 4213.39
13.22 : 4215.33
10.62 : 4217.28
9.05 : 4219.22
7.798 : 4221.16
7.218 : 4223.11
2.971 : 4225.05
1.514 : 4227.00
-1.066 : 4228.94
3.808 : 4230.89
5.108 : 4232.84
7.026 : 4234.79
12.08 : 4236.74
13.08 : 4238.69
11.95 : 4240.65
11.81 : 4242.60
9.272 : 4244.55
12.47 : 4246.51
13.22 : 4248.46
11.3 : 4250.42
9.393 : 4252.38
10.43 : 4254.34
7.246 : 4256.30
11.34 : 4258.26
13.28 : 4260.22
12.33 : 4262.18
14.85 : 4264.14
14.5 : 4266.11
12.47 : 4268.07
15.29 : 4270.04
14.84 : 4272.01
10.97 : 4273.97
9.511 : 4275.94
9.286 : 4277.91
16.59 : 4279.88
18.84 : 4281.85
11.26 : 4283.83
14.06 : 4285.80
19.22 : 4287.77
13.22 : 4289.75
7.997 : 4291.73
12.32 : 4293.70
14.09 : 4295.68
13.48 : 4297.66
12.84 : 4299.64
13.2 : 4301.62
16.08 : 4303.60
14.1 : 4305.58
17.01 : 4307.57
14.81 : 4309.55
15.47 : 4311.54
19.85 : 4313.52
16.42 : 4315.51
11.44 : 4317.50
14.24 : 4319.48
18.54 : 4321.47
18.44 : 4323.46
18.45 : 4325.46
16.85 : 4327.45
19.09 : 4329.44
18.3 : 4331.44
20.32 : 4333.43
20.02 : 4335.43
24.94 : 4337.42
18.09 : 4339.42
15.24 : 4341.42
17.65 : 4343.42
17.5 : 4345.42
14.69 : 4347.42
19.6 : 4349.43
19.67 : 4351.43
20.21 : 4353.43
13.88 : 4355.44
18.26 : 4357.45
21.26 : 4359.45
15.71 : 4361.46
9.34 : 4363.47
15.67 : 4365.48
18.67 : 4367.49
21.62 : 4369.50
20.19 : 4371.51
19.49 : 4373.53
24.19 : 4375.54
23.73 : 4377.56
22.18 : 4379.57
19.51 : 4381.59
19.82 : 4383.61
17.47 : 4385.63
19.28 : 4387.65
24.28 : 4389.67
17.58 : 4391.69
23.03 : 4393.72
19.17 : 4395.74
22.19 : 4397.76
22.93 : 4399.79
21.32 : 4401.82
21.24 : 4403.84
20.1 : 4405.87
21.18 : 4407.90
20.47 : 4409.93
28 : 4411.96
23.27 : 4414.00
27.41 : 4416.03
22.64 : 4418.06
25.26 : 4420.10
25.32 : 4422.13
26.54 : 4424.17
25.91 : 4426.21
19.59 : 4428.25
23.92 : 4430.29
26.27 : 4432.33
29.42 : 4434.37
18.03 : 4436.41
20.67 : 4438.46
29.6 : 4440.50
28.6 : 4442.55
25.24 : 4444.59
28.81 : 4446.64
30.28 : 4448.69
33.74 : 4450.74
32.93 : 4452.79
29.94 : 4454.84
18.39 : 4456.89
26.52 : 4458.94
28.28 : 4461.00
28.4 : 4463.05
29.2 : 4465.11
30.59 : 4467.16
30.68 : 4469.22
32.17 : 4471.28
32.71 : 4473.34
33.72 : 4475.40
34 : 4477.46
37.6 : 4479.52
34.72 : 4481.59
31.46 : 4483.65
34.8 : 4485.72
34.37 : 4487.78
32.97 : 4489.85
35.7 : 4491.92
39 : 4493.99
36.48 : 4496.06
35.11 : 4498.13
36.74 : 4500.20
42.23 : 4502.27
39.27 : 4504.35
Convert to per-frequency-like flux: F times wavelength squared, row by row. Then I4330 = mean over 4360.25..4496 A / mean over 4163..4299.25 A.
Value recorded 2.24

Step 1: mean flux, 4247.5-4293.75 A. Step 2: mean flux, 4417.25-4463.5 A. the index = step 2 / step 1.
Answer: 2.07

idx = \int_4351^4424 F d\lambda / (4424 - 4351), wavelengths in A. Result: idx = 20.8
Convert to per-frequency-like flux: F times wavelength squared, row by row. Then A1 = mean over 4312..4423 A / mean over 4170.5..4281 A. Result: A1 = 1.74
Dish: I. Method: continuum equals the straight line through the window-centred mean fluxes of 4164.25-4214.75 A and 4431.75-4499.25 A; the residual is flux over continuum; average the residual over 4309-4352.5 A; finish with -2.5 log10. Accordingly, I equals 0.29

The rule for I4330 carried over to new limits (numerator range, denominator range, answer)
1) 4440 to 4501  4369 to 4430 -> 1.48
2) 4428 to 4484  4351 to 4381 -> 1.59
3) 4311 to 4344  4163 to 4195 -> 1.21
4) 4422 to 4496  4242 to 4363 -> 2.11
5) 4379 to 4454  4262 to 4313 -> 1.83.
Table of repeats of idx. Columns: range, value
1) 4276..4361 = 16.3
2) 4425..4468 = 26.9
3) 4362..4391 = 19.6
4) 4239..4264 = 11.3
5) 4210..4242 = 8.11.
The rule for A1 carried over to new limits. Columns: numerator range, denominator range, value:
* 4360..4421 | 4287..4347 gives 1.33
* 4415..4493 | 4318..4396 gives 1.60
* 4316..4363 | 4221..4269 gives 1.97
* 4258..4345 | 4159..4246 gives 1.27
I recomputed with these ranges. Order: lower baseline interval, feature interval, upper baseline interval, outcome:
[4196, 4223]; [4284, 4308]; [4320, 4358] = 0.194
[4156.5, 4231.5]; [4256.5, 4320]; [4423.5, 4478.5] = 0.332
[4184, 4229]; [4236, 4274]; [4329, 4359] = 0.184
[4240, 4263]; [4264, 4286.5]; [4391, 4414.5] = -0.057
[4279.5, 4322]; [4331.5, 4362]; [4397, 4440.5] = -0.023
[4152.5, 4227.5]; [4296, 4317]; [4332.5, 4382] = 0.152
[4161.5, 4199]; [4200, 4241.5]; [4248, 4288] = 0.464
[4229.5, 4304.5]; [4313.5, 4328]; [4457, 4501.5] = 0.048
